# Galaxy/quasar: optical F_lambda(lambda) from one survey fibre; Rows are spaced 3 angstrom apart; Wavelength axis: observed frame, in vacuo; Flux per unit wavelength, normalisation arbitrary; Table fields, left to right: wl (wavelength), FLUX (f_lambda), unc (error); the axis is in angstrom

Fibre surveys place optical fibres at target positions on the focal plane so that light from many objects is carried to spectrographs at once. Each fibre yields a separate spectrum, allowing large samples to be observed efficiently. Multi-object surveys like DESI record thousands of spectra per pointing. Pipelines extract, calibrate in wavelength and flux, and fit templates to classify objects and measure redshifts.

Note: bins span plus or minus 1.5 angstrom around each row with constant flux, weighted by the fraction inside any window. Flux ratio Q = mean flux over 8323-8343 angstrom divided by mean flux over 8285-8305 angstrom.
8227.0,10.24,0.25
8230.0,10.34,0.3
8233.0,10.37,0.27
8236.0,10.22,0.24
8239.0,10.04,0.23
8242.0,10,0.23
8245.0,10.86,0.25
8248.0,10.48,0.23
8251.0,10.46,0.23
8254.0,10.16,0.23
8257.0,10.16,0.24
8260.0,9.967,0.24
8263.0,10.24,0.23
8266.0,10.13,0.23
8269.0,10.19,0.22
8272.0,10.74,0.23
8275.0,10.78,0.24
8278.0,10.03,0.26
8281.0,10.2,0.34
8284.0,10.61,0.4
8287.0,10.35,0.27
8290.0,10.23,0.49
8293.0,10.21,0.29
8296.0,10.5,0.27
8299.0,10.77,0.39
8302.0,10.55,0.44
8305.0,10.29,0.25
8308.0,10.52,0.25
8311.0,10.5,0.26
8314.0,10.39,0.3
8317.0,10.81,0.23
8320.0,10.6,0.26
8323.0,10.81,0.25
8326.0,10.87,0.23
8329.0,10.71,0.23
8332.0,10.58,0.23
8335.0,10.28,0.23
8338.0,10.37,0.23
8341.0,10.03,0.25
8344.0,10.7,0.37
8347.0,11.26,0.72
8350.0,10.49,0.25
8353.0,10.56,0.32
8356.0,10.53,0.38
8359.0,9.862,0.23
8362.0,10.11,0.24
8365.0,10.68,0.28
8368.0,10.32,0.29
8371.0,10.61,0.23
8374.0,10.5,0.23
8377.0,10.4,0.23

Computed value 1.0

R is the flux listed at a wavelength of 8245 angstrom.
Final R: 10.86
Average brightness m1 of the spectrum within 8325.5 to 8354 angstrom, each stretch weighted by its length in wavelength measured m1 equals 10.6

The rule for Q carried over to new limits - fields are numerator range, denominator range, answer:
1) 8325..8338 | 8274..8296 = 1.02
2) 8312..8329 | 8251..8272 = 1.05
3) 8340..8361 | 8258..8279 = 1.02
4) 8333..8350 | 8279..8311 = 1.01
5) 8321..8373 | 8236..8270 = 1.03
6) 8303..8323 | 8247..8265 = 1.03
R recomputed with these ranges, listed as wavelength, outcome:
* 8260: 9.967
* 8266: 10.13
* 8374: 10.5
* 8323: 10.81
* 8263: 10.24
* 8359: 9.862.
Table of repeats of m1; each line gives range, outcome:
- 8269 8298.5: 10.4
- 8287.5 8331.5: 10.6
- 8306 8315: 10.5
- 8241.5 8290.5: 10.3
